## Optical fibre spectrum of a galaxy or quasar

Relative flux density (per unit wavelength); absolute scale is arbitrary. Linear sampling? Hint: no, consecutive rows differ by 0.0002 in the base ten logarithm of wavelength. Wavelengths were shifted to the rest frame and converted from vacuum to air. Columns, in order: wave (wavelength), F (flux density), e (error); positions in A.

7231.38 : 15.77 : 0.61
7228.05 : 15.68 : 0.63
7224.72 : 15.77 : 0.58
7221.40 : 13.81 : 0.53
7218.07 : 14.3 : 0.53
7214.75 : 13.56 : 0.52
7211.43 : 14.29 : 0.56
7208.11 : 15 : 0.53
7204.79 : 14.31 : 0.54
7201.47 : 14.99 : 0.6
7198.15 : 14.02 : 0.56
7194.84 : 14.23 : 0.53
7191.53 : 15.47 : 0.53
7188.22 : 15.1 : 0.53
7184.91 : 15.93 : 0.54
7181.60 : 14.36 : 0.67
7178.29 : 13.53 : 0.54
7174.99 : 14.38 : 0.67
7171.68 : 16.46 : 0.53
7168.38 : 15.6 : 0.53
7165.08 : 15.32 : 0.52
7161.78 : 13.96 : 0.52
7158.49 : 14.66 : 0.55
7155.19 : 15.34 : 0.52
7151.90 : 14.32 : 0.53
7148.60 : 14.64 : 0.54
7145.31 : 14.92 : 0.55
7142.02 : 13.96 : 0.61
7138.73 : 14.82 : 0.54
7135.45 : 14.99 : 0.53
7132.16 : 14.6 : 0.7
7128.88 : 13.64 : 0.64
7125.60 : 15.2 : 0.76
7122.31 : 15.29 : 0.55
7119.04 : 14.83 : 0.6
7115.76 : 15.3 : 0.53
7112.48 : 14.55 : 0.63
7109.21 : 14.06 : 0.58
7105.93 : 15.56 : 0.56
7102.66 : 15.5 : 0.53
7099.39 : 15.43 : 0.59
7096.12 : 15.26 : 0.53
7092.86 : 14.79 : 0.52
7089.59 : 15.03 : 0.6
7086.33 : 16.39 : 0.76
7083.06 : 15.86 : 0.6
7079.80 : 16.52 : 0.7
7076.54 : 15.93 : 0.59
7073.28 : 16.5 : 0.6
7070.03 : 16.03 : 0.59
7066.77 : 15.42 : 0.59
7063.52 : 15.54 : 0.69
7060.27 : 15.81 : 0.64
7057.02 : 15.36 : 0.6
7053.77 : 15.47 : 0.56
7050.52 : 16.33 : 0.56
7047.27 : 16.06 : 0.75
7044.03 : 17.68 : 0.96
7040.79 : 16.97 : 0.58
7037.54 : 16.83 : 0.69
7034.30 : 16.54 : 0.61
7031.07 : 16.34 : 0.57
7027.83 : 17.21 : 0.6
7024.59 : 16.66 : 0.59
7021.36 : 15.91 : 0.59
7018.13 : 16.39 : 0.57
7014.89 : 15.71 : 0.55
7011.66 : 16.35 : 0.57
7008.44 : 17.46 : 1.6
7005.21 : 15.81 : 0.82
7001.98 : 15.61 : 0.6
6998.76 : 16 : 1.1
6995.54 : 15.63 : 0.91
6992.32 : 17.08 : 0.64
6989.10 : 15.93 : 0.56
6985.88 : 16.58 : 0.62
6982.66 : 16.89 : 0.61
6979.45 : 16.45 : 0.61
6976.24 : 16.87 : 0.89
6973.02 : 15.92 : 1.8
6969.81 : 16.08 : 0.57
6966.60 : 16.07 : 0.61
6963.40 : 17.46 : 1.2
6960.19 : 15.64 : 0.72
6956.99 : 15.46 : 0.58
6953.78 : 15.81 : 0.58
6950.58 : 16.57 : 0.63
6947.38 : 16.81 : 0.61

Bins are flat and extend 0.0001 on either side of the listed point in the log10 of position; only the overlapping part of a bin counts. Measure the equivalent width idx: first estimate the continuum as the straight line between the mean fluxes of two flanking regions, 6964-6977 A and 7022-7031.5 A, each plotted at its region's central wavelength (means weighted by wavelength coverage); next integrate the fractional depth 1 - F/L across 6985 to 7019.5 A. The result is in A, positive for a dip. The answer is 0.6 A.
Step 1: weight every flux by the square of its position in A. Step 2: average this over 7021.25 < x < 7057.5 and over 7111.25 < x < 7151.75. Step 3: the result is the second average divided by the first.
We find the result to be 0.92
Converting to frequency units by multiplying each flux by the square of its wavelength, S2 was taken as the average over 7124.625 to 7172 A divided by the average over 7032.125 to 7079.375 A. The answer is 0.94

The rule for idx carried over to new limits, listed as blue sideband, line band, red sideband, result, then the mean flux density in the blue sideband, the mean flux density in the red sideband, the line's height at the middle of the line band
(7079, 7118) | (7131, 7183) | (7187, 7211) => 0.7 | 15.3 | 14.7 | 15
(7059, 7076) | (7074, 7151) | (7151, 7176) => 1.9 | 15.9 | 15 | 15.5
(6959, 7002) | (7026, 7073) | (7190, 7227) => -1.4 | 16.3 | 14.5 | 15.8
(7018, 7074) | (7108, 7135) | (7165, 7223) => 1.3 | 16.3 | 14.7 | 15.5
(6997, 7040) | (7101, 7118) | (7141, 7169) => 0.3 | 16.4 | 14.7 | 15.3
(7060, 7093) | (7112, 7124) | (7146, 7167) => 0.2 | 15.8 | 14.7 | 15.3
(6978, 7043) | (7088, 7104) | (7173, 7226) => 0.4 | 16.4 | 14.6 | 15.6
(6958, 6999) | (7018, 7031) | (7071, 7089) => -0.2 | 16.4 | 16.2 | 16.3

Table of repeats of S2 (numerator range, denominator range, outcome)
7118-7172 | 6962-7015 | 0.95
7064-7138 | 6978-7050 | 0.95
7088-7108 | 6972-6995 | 0.95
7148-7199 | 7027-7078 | 0.95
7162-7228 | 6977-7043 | 0.95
